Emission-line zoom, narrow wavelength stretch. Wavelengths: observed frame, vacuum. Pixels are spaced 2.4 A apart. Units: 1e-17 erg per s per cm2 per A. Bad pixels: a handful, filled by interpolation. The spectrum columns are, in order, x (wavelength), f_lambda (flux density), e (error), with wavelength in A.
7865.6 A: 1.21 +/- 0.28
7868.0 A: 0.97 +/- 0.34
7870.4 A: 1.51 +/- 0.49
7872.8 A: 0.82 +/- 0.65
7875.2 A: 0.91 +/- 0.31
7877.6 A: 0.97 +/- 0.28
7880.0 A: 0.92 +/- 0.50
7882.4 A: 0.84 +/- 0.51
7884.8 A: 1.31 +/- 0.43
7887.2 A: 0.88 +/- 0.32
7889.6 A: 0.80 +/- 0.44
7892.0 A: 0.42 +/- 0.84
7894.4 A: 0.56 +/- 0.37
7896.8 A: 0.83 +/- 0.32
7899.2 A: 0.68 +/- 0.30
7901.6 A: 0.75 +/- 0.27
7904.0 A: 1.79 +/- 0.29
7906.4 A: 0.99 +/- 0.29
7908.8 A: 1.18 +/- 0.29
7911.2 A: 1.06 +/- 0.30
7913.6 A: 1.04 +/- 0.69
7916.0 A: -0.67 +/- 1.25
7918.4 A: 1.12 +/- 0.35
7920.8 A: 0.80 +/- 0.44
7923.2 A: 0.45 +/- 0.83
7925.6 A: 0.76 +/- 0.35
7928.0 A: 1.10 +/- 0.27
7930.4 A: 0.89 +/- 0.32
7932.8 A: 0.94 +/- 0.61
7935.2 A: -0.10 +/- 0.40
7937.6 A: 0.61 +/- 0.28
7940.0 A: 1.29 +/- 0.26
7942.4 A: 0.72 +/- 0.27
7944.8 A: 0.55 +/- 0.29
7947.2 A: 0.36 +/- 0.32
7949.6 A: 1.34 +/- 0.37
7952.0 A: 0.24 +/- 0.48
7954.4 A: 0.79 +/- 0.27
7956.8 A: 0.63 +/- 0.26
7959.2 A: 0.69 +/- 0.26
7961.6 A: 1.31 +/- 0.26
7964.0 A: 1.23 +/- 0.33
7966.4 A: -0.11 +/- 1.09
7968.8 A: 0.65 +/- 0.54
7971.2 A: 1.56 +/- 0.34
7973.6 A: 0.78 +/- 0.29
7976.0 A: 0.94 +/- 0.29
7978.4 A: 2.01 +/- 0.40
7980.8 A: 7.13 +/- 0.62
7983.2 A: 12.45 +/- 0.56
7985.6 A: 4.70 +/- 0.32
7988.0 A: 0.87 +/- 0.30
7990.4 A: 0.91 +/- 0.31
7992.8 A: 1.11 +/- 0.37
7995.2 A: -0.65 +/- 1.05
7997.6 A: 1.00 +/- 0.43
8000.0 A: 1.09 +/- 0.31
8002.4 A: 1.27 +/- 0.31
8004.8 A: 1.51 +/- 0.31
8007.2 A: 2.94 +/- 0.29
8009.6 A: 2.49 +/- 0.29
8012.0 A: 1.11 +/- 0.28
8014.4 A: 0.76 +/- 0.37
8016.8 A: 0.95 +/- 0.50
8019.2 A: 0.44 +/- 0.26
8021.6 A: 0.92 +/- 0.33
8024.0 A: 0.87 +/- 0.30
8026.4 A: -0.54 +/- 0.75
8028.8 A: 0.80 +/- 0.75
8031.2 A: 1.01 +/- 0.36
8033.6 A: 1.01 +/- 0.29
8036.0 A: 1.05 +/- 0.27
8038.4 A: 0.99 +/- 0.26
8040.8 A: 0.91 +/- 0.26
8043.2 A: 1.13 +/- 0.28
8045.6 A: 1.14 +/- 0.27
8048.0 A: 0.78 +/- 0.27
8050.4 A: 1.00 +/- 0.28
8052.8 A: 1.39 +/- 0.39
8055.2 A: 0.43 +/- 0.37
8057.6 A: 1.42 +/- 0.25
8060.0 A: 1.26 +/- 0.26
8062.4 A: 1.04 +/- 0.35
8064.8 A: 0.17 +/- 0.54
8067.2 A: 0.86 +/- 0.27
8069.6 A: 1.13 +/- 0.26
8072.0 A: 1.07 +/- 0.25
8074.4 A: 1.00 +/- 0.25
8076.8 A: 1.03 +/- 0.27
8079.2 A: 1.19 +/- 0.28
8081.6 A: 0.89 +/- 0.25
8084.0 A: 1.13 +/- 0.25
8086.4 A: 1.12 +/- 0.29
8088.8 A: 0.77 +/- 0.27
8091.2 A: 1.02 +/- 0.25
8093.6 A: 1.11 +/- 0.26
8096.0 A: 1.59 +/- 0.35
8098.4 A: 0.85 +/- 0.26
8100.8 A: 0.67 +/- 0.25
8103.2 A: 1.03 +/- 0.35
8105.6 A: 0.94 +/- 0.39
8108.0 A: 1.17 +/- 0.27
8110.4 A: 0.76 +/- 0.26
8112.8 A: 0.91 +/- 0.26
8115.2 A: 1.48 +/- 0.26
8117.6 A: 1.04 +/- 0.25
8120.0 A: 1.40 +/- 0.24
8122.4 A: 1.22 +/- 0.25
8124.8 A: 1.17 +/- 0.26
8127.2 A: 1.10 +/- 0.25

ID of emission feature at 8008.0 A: [N II]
